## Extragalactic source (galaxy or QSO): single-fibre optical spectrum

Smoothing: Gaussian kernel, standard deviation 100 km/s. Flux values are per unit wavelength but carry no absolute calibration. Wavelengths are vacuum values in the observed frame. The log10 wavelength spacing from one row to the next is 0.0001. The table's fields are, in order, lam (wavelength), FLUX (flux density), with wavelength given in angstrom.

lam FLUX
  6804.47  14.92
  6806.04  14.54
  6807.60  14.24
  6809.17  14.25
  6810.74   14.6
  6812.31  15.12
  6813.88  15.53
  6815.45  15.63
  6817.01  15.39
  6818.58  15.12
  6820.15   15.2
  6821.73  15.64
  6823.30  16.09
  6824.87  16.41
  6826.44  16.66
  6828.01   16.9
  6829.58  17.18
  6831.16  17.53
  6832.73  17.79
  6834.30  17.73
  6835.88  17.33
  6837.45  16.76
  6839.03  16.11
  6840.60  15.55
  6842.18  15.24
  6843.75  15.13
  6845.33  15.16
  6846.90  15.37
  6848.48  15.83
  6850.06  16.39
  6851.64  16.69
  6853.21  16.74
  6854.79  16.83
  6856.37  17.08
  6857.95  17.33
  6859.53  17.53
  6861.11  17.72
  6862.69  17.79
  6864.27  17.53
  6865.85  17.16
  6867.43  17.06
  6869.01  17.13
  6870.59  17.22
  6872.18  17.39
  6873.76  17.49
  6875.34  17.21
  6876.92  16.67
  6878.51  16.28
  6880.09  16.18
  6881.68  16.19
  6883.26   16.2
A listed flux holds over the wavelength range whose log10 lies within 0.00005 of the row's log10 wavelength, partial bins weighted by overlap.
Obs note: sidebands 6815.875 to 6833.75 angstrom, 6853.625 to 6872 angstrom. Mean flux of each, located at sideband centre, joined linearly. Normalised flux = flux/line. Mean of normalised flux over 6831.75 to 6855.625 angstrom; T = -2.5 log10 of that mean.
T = 0.03 mag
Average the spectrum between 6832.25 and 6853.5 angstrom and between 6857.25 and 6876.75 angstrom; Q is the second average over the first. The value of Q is 1.07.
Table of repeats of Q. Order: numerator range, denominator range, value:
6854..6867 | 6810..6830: 1.10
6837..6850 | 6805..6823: 1.04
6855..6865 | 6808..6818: 1.16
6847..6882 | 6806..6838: 1.06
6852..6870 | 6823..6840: 1.02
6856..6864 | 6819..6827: 1.10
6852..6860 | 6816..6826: 1.09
